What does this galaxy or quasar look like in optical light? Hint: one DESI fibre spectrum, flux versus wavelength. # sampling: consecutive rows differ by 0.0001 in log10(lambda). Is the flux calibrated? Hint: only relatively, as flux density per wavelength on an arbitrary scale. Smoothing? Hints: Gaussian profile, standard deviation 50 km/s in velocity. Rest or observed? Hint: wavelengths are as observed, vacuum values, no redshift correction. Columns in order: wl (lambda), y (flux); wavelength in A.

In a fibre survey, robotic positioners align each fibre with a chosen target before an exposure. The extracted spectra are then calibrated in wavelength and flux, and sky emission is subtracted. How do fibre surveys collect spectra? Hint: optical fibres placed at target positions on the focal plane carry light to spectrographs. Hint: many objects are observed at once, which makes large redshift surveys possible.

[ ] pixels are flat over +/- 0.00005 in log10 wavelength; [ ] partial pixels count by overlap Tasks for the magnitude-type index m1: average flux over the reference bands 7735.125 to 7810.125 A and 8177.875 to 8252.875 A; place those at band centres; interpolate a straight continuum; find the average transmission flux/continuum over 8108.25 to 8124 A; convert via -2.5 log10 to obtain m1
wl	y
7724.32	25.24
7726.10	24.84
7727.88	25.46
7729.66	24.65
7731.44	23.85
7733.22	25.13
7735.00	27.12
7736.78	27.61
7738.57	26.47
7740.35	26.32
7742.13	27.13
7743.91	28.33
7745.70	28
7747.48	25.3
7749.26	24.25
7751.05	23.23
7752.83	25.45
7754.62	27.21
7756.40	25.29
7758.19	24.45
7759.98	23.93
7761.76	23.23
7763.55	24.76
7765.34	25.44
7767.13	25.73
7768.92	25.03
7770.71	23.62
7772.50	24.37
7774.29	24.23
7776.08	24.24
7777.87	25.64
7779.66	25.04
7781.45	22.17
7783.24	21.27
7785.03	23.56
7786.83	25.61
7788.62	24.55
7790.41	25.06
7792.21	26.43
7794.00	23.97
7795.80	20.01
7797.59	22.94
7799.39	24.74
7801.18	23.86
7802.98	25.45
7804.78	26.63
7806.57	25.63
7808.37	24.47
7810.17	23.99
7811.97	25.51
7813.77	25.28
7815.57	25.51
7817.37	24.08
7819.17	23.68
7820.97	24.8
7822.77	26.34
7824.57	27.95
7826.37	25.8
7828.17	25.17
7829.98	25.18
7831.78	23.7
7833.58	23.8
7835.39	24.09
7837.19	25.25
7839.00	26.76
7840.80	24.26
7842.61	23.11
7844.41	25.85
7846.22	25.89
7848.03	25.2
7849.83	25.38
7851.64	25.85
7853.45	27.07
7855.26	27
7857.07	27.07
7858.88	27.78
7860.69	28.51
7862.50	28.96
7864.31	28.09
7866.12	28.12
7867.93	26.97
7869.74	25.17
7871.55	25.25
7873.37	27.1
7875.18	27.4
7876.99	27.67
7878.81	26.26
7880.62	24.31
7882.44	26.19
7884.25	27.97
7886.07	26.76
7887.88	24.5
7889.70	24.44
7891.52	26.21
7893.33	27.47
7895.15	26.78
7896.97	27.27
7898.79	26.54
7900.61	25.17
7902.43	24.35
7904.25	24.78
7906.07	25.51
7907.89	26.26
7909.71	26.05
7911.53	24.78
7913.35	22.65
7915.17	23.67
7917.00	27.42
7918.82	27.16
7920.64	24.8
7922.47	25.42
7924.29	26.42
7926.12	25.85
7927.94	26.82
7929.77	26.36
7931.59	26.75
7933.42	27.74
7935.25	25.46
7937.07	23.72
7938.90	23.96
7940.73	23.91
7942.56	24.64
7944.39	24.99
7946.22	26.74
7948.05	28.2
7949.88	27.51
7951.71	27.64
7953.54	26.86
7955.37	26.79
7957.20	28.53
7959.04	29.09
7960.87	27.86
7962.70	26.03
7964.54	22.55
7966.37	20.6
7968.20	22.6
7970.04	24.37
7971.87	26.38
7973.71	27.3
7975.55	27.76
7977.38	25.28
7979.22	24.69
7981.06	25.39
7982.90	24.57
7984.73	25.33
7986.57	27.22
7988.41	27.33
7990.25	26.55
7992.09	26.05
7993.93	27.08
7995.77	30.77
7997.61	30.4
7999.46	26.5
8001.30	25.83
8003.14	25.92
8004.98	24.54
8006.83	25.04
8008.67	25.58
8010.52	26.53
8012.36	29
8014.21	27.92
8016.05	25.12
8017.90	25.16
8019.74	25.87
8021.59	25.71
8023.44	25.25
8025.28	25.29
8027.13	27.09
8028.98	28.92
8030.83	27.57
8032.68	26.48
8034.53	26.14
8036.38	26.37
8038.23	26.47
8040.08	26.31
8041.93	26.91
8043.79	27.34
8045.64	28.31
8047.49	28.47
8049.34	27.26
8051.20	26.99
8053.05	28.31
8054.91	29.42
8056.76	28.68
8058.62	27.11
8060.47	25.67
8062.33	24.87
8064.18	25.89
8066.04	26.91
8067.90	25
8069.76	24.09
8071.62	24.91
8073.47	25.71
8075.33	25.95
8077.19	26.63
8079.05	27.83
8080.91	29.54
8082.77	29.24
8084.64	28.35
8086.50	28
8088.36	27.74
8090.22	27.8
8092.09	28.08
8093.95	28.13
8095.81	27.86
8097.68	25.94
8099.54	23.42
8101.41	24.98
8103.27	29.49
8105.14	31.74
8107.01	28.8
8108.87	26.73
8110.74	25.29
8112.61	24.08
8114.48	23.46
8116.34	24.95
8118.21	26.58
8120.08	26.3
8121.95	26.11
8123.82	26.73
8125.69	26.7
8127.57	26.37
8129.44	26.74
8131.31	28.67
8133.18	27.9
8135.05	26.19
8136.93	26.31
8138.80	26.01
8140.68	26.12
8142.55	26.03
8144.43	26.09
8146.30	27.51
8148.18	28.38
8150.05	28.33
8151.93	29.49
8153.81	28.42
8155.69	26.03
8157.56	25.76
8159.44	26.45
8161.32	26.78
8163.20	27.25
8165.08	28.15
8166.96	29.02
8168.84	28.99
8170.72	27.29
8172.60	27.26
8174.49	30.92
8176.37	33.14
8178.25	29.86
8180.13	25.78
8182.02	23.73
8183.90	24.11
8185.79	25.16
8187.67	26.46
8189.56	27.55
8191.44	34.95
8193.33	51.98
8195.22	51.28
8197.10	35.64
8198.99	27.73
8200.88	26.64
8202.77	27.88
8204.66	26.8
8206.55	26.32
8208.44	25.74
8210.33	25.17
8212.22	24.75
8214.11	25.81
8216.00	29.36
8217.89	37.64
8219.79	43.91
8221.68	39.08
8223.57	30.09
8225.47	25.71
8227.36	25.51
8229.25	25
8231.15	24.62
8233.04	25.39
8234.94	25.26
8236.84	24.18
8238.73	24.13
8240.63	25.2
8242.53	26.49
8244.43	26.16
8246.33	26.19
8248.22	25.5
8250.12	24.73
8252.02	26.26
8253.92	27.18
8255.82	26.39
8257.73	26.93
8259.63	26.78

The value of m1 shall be 0.10 mag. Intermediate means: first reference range 24.9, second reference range 28.8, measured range 25.5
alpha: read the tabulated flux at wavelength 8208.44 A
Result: 25.74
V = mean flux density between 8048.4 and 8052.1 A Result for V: 27.1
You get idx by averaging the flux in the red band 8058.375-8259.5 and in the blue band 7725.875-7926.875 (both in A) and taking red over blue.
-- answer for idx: 1.09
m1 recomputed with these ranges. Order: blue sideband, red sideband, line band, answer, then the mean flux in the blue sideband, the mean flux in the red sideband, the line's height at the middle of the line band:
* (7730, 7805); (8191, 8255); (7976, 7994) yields 0.043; 24.9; 29.3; 27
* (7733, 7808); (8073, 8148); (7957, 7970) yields 0.042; 25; 26.9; 26.1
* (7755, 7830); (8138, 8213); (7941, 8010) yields 0.017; 24.6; 28.8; 26.6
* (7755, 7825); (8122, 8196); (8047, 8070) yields 0.026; 24.6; 28.6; 27.5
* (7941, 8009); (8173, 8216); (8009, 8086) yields 0.023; 26.2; 29.8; 27.4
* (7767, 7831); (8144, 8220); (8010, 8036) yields 0.034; 24.6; 29.4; 27.4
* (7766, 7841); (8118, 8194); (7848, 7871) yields -0.078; 24.7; 27.9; 25.2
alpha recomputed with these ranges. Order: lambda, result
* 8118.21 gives 26.58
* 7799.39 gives 24.74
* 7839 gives 26.76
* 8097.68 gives 25.94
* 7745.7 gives 28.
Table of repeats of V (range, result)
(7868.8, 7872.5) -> 25.2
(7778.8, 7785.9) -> 23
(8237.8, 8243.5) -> 25.2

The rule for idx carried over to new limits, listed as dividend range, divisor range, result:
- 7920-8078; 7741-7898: 1.03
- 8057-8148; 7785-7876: 1.05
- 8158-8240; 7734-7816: 1.17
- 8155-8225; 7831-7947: 1.16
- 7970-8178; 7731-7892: 1.06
